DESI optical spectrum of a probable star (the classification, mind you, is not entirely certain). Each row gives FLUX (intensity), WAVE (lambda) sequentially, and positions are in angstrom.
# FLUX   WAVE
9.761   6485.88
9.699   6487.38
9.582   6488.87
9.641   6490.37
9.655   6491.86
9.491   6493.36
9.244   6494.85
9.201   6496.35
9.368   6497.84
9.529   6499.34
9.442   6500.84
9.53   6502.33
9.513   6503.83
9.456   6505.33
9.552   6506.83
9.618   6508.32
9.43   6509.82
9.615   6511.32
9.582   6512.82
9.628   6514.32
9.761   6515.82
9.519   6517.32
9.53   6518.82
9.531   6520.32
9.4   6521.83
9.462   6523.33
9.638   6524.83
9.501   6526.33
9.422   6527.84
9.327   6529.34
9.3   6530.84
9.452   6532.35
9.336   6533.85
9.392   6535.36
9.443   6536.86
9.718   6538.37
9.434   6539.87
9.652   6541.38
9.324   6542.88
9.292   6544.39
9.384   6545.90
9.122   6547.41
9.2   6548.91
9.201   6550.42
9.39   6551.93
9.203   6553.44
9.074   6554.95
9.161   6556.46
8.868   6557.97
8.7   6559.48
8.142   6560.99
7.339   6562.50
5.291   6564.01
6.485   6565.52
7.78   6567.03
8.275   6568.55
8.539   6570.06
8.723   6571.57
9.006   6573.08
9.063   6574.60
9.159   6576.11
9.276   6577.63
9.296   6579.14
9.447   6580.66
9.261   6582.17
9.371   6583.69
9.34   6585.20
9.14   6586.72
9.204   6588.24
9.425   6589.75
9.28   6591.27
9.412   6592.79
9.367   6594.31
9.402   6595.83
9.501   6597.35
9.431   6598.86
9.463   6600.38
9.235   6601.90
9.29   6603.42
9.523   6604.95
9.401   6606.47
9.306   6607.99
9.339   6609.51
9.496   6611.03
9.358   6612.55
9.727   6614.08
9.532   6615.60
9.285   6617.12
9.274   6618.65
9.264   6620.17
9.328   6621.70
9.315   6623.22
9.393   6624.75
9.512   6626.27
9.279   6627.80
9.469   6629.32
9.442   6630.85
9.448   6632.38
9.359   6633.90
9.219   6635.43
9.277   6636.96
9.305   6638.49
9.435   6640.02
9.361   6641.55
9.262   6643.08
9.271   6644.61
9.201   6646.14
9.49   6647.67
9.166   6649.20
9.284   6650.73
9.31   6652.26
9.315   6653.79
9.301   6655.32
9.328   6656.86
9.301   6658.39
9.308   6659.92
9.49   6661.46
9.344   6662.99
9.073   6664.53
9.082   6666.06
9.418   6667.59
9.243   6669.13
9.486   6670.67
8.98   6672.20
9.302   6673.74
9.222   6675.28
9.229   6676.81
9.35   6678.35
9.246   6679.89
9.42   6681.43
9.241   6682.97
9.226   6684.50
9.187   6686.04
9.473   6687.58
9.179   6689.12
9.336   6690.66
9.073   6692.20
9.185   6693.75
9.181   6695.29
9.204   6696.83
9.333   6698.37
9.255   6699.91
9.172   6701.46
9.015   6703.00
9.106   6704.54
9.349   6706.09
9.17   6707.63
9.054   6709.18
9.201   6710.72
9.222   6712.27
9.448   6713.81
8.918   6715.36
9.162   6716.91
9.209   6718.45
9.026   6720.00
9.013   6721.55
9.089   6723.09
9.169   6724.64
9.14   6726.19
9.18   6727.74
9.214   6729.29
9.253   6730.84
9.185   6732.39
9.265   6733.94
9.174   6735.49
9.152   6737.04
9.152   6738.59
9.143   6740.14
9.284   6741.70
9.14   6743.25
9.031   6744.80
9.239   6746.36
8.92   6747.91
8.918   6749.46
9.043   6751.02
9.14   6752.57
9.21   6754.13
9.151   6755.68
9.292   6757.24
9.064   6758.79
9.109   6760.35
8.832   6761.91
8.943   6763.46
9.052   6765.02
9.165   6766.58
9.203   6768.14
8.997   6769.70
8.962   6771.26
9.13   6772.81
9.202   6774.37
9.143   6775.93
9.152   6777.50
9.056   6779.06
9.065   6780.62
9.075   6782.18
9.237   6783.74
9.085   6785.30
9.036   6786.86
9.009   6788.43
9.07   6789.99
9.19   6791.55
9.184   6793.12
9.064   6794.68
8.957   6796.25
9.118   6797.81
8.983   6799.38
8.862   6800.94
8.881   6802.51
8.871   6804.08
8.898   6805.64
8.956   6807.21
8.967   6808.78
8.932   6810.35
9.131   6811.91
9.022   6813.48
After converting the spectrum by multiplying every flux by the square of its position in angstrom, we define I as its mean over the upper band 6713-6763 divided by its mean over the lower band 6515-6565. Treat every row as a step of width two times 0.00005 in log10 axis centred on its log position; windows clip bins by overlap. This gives 1.1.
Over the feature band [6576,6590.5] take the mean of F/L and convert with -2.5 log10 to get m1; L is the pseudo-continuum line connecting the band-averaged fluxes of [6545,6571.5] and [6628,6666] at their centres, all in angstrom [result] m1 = -0.07 mag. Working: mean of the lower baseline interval 8.43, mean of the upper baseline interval 9.32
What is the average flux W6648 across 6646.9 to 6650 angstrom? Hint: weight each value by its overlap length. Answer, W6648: 9.34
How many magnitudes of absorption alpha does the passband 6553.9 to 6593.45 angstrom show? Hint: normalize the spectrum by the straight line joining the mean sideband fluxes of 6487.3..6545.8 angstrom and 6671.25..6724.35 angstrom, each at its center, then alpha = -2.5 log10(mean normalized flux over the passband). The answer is 0.084 mag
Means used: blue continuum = 9.49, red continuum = 9.2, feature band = 8.7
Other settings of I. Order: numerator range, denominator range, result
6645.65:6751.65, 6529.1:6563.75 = 1.06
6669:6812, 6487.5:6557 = 1.03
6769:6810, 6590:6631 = 1.02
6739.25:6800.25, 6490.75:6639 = 1.05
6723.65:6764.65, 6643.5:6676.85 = 1.01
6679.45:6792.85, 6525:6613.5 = 1.06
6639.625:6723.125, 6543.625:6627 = 1.05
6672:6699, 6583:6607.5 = 1.02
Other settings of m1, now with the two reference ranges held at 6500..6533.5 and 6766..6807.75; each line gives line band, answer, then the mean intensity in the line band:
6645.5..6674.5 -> -0.002 mag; 9.29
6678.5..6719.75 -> -0.001 mag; 9.21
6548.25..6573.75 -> 0.130 mag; 8.37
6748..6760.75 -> 0.001 mag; 9.11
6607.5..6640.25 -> -0.006 mag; 9.38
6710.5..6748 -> -0.001 mag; 9.16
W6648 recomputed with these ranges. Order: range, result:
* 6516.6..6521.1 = 9.51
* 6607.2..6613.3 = 9.39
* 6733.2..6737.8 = 9.2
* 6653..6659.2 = 9.32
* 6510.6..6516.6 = 9.65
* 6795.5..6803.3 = 8.96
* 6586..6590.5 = 9.27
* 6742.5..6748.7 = 9.09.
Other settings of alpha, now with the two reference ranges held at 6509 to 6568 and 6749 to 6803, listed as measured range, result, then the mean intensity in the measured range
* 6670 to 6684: -0.02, 9.28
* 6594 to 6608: -0.04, 9.4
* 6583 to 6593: -0.03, 9.31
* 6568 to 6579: 0.02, 8.9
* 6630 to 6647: -0.03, 9.32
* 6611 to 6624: -0.04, 9.39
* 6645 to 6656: -0.03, 9.3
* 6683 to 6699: -0.02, 9.24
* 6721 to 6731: -0.01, 9.15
